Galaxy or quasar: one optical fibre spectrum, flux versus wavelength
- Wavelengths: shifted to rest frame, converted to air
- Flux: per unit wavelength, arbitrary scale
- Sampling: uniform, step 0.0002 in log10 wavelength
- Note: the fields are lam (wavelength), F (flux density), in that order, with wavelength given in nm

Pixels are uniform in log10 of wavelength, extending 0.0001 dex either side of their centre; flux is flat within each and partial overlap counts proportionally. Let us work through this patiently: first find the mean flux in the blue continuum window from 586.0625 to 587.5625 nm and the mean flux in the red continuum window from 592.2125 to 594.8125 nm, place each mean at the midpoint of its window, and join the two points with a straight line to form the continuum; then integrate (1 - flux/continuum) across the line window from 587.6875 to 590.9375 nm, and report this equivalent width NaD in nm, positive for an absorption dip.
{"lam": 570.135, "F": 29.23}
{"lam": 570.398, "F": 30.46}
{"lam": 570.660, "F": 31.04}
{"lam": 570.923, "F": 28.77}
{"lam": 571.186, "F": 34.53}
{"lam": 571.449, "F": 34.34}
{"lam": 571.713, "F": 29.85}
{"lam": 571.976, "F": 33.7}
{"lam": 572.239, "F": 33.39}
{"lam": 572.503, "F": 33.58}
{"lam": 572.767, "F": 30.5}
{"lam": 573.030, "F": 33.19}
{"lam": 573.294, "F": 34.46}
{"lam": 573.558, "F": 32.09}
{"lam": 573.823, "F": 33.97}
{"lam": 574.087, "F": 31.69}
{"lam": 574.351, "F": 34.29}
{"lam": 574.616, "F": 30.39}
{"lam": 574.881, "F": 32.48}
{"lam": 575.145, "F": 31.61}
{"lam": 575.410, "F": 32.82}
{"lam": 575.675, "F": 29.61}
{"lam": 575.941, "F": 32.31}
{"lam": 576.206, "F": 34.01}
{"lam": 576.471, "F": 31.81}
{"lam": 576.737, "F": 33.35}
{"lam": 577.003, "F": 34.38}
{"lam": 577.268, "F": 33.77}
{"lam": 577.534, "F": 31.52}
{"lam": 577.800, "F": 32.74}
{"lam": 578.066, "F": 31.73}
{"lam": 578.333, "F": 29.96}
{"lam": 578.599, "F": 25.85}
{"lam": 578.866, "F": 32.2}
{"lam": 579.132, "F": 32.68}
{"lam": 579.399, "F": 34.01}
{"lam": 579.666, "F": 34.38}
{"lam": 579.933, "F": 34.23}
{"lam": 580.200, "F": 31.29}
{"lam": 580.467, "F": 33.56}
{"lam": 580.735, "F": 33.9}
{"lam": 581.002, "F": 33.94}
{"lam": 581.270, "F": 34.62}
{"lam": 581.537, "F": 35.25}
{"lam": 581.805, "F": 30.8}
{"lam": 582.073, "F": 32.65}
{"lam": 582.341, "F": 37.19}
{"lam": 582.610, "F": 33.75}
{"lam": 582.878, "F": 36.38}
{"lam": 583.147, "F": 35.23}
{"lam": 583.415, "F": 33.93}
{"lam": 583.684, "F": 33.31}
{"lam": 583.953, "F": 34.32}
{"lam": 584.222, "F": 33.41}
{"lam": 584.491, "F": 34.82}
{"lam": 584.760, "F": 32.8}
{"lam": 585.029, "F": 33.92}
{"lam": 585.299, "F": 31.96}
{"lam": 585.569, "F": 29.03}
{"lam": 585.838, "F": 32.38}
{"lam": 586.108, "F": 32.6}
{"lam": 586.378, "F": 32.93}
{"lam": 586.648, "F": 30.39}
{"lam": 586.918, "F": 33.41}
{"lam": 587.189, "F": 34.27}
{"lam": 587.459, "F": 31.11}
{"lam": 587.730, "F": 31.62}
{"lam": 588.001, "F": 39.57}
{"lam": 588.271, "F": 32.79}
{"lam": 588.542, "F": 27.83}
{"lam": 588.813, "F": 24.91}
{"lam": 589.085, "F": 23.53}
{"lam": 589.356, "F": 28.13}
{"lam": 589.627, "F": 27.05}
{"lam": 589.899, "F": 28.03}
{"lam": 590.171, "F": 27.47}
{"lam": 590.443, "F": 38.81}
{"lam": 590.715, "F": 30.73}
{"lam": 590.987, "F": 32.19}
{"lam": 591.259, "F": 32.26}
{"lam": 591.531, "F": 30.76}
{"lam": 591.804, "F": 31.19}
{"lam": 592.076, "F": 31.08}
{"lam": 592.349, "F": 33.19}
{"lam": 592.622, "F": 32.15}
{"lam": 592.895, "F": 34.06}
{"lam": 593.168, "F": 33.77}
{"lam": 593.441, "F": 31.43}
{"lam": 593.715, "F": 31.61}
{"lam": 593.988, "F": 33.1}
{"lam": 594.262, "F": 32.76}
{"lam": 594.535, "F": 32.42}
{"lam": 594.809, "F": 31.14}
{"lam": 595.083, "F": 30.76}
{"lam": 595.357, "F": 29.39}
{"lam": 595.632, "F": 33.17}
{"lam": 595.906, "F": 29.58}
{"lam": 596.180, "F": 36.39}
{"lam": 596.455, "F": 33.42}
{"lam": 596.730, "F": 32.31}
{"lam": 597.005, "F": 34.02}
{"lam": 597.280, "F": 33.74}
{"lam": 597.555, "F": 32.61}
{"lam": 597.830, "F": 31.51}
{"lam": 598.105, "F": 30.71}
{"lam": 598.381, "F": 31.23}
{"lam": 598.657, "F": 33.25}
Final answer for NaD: 0.25 nm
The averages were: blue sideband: 32.5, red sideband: 32.6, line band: 30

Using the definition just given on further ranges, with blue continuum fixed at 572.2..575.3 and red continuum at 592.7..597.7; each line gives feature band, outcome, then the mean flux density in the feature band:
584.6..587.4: 0.018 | 32.4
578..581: 0.031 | 32.2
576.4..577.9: -0.017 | 33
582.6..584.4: -0.100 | 34.4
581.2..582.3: -0.034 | 33.6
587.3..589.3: 0.148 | 30.2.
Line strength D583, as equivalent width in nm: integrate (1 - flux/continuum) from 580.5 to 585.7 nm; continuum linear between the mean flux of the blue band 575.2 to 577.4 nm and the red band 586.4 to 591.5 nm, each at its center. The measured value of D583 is -0.33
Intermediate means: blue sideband 32.7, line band 33.7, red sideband 30.8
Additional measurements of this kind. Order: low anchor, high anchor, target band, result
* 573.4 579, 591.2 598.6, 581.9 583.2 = -0.113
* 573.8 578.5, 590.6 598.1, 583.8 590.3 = 0.215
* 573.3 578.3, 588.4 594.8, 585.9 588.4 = -0.151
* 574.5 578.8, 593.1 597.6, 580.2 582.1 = -0.089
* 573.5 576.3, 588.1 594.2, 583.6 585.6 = -0.111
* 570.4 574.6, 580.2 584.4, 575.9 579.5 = 0.128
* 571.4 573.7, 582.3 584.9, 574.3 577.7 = 0.083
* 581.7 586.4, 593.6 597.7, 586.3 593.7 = 0.369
